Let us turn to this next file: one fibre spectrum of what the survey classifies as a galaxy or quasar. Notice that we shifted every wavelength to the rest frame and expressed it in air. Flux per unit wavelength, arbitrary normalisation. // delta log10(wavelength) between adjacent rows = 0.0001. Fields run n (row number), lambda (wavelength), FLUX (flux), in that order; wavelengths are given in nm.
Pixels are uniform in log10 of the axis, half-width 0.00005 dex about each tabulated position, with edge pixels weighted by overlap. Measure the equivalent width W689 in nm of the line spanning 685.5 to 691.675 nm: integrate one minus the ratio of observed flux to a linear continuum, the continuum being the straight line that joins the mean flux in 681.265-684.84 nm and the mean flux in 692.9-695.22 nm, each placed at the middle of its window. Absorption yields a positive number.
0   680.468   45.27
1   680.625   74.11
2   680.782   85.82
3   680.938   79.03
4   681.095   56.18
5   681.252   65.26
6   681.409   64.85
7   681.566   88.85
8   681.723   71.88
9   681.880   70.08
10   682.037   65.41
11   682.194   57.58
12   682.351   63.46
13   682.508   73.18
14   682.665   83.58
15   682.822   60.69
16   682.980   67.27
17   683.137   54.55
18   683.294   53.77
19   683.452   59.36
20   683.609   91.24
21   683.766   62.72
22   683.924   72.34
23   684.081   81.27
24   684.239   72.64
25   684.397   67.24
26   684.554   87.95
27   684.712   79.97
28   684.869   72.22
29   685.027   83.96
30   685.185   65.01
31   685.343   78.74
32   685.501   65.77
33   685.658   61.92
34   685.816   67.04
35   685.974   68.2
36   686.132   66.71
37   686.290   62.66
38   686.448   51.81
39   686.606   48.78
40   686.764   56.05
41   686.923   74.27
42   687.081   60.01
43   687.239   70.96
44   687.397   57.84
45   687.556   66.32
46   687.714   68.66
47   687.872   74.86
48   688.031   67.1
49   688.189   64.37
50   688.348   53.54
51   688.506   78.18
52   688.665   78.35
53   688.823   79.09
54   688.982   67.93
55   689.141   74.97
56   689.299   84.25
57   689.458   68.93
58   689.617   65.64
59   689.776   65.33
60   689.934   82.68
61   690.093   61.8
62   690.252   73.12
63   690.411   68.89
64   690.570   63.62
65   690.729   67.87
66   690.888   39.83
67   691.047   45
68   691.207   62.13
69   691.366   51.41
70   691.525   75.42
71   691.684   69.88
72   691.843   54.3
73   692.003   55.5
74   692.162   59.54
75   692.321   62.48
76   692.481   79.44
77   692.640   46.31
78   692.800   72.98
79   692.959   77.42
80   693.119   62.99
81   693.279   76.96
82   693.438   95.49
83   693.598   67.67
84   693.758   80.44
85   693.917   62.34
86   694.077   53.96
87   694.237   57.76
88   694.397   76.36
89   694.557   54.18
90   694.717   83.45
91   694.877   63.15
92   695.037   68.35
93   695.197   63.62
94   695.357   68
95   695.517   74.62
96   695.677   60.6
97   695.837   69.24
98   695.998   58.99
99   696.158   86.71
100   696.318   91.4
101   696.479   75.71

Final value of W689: 0.38 nm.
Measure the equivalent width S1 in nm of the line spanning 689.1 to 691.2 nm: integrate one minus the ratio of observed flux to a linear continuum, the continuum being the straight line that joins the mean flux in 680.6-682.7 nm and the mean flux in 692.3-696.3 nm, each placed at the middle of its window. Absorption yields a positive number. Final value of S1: 0.119 nm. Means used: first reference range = 71.1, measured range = 66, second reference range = 69.4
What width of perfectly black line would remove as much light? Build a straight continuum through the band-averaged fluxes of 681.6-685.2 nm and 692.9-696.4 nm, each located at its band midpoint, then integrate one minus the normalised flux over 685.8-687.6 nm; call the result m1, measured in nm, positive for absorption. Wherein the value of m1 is 0.21 nm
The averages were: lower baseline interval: 70.7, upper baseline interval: 70.6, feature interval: 62.3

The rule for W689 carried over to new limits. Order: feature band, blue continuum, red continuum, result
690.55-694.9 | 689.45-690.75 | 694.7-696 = 0.20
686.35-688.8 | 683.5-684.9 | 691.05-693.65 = 0.24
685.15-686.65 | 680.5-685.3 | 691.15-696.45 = 0.13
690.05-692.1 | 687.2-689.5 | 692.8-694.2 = 0.30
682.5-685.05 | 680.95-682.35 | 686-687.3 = -0.26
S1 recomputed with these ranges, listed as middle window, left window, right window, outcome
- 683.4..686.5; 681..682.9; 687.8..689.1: -0.08 nm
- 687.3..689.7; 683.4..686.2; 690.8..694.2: -0.05 nm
